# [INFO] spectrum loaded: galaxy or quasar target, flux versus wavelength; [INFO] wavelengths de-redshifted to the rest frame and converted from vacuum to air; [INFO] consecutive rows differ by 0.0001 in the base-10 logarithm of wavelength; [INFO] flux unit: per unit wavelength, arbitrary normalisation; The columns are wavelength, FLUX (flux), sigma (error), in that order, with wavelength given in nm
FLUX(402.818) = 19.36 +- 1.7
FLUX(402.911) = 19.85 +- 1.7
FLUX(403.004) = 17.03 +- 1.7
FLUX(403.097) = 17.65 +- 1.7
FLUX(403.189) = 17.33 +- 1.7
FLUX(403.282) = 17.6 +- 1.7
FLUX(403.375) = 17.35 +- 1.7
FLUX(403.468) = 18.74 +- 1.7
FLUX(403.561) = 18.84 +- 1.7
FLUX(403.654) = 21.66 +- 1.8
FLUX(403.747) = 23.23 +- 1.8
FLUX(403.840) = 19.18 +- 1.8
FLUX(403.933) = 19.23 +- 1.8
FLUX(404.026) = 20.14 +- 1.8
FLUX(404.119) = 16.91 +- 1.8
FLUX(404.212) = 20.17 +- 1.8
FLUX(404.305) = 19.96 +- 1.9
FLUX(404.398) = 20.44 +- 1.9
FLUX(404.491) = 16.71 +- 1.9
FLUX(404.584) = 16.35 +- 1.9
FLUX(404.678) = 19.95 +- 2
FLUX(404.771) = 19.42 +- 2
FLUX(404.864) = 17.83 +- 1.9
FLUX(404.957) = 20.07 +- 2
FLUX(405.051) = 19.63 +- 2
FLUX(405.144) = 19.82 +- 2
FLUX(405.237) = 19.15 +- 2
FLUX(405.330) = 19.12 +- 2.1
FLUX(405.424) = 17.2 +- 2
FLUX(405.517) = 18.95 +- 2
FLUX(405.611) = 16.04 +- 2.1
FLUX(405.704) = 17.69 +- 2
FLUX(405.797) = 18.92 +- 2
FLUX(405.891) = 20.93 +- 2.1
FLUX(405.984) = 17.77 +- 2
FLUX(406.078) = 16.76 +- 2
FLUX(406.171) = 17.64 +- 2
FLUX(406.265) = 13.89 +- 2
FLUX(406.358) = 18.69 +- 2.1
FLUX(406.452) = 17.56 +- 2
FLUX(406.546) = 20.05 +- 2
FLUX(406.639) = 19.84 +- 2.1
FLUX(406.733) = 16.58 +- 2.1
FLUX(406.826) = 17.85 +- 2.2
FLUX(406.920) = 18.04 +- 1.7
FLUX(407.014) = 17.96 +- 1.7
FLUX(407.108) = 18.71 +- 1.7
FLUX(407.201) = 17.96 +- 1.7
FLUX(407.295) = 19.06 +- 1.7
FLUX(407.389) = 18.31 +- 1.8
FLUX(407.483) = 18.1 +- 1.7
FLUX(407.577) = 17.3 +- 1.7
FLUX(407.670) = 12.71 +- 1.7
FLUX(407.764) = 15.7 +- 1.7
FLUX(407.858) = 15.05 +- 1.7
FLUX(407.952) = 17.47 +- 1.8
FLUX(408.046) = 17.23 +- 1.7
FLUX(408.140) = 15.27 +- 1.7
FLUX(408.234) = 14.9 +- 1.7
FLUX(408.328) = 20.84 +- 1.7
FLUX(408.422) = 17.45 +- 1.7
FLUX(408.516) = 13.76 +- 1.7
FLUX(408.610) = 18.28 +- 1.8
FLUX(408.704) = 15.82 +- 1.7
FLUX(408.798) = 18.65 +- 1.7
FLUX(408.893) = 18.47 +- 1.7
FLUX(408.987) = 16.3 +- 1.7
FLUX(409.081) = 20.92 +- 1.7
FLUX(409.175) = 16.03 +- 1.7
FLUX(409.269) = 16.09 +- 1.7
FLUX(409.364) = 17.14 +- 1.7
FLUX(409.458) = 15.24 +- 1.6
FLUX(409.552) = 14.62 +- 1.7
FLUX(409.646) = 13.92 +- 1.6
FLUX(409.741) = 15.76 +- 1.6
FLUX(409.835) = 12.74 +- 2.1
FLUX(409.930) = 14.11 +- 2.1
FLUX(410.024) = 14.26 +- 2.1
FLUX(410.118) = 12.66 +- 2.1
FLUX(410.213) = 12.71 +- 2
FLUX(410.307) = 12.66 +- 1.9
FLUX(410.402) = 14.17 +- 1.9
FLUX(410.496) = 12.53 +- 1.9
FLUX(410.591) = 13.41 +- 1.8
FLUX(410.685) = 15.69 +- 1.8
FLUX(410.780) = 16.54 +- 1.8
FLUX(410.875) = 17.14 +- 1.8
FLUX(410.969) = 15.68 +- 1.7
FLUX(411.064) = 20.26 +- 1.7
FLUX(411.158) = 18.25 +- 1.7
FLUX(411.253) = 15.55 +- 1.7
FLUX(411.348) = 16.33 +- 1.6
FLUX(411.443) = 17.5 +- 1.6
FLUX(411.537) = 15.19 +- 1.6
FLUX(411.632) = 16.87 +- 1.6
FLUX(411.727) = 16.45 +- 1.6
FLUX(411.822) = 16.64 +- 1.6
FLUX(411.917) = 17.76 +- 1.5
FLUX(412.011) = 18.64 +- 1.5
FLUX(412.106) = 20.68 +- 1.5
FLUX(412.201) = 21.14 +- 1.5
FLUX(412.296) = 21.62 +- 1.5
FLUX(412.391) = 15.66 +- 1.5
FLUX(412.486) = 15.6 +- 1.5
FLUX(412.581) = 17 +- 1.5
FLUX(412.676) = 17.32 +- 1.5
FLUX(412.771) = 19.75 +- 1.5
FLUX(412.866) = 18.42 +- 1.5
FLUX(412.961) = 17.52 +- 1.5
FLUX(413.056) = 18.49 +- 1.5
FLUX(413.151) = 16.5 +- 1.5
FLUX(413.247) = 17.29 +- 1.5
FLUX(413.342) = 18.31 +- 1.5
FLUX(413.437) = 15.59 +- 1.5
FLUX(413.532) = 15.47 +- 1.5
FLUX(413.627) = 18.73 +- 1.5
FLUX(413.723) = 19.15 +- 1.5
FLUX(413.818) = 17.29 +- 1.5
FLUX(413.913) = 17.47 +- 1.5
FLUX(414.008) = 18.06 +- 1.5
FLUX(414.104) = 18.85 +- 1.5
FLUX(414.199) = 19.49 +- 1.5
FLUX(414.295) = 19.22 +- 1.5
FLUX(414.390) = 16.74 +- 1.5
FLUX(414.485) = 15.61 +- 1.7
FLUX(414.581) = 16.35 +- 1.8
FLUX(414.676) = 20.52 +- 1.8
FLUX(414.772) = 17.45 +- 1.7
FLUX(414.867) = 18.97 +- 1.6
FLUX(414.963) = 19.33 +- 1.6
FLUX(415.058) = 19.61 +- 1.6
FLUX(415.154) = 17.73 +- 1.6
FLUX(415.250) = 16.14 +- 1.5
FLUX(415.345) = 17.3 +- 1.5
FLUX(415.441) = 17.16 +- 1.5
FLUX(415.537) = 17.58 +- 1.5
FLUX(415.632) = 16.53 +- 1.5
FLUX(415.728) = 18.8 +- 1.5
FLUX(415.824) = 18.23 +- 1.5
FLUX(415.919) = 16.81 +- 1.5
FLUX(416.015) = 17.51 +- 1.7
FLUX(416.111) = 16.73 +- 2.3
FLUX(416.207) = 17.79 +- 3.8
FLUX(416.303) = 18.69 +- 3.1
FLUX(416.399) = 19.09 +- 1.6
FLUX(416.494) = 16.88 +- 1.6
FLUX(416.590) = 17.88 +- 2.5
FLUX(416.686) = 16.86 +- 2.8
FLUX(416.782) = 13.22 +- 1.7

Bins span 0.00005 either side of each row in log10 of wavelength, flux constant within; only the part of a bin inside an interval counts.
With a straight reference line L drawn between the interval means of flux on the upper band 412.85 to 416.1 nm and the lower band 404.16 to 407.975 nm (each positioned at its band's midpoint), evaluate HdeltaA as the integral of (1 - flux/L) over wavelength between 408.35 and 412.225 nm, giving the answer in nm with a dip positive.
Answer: 0.372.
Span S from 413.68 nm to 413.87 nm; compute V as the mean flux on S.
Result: 18.2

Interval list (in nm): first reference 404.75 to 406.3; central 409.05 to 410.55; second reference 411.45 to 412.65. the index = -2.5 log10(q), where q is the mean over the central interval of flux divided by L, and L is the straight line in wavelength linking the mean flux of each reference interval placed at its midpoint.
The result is 0.22 mag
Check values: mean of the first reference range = 18.3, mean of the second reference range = 17.8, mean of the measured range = 14.6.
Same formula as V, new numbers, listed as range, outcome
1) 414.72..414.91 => 18.2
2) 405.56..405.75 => 16.9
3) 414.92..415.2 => 18.9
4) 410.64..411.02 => 16.3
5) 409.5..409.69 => 14.3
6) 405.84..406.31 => 17.4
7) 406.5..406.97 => 18.5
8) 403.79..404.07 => 19.6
